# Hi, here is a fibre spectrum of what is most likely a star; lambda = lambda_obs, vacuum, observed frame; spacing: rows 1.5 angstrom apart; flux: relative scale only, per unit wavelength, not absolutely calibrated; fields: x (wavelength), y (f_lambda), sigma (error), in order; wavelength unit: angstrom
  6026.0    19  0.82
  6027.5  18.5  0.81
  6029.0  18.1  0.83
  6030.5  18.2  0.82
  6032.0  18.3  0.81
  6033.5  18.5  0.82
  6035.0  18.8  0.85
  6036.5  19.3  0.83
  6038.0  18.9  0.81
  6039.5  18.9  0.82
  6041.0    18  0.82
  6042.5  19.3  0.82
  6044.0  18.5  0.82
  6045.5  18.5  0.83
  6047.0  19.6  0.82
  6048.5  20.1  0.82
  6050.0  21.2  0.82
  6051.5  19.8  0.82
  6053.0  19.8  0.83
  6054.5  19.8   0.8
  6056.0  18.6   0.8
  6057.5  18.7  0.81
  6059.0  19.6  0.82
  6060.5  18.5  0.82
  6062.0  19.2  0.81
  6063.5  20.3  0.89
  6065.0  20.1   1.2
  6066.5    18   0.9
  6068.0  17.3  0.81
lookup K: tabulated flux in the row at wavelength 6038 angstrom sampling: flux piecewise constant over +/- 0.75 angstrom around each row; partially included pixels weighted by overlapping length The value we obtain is 18.9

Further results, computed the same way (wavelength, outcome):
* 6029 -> 18.1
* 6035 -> 18.8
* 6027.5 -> 18.5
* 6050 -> 21.2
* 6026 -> 19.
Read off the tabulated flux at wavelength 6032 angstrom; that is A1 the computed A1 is 18.3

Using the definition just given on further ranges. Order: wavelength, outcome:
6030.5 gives 18.2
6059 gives 19.6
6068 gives 17.3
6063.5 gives 20.3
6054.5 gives 19.8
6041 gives 18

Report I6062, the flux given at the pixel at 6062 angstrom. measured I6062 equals 19.2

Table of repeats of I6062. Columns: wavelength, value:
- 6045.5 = 18.5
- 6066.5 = 18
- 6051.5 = 19.8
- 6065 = 20.1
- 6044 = 18.5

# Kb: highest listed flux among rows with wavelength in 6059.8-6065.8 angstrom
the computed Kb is 20.3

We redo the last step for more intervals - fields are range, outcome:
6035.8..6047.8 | 19.6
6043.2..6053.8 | 21.2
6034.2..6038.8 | 19.3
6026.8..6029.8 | 18.5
